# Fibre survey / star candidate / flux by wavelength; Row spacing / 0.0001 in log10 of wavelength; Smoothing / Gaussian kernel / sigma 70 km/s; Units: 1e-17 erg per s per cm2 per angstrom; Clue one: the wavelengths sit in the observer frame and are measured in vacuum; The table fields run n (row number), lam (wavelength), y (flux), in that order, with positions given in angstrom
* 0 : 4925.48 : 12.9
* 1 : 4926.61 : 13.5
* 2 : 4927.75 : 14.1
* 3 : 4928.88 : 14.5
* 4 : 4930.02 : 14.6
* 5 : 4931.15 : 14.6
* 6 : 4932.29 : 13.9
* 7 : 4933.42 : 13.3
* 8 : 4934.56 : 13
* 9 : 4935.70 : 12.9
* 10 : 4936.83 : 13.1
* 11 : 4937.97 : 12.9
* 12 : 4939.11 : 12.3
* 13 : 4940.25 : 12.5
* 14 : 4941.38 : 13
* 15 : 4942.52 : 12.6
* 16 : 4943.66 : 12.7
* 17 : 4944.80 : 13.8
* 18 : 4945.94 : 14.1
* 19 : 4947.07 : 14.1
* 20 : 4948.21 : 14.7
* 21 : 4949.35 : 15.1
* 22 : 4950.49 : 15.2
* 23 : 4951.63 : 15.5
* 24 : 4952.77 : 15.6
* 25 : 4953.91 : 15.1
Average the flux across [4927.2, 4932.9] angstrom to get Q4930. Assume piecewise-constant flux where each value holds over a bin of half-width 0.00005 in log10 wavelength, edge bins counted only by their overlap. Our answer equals 14.3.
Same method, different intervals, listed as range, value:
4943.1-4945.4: 13.2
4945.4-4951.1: 14.7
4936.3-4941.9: 12.8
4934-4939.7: 12.8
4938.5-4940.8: 12.4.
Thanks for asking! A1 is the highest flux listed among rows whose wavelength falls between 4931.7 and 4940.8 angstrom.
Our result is 13.9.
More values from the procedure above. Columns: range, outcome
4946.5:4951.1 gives 15.2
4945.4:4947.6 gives 14.1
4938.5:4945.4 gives 13.8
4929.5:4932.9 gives 14.6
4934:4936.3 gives 13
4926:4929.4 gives 14.5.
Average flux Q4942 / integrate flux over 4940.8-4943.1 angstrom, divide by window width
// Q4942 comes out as 12.8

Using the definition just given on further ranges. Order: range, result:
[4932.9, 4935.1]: 13.1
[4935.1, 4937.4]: 13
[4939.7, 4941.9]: 12.8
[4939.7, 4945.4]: 12.9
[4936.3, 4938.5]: 13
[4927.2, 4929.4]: 14.3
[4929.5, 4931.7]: 14.6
